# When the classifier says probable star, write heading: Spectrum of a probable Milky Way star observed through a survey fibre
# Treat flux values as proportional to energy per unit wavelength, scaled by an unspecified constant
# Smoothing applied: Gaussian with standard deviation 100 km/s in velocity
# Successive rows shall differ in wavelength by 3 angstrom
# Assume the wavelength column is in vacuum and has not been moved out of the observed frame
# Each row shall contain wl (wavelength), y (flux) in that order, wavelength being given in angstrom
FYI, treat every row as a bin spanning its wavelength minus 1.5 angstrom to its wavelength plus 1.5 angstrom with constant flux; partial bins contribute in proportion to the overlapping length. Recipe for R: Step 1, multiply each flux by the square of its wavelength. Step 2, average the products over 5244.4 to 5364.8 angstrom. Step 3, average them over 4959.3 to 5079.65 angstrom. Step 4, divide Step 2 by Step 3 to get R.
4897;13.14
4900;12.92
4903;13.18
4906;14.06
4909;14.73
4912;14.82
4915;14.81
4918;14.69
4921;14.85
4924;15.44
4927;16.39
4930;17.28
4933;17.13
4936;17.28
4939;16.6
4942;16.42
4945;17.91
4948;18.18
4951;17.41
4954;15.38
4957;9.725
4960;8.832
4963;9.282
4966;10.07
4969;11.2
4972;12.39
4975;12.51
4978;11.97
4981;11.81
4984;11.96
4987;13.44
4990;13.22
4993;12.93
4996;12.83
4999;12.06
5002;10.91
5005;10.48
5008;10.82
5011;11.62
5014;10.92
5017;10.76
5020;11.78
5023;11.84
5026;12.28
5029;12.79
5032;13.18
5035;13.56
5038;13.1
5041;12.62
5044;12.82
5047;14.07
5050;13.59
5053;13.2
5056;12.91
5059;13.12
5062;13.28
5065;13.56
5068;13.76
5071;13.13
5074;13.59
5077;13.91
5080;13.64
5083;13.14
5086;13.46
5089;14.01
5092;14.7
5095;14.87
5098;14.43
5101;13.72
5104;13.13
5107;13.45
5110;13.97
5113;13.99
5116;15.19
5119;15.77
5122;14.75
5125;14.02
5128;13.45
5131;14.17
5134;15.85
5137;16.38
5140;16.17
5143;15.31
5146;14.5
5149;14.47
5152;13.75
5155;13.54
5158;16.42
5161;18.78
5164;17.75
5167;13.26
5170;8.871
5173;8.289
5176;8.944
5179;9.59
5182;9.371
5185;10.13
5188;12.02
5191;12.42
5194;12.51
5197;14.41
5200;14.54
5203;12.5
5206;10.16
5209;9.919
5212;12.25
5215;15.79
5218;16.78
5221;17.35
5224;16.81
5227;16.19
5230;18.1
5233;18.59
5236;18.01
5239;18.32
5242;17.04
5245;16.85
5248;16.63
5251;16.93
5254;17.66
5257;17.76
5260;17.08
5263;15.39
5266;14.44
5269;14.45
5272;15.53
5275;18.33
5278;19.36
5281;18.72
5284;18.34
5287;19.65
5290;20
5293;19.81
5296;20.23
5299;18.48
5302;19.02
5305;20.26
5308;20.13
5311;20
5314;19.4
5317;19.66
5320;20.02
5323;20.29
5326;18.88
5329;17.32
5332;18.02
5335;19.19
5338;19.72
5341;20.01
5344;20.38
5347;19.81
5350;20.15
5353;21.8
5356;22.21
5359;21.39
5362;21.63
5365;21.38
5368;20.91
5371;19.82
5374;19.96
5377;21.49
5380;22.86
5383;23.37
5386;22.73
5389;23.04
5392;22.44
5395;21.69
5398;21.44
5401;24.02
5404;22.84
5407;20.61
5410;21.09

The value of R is 1.71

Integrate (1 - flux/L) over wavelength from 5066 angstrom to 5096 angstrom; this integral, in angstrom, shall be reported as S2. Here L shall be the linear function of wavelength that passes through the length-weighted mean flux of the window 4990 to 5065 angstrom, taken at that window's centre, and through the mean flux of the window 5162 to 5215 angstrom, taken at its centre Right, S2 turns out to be -3.9 angstrom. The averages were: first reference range 12.4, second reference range 11.8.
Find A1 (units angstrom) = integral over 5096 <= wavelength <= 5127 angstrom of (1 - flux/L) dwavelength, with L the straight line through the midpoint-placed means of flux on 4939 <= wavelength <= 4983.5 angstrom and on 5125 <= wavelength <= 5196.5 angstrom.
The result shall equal -2.2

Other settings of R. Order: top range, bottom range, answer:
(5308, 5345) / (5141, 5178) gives 1.52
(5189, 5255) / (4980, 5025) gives 1.42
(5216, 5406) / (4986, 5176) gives 1.57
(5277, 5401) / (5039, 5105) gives 1.67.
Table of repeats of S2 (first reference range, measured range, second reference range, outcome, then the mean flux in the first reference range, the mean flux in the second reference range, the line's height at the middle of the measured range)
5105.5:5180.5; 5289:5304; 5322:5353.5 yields -1.0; 14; 19.5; 18.4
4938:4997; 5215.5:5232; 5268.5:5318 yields 0.7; 13.2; 19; 17.7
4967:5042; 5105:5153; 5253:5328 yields 0.6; 12.1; 18.5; 14.9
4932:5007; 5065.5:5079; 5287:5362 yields 1.4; 13.2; 19.9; 15.2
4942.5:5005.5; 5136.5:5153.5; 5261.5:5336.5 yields 0.8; 12.7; 18.6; 15.8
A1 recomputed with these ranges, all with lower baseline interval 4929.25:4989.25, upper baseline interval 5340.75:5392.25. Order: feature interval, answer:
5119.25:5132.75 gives 2.10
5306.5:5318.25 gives 0.35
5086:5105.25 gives 2.64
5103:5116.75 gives 2.24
